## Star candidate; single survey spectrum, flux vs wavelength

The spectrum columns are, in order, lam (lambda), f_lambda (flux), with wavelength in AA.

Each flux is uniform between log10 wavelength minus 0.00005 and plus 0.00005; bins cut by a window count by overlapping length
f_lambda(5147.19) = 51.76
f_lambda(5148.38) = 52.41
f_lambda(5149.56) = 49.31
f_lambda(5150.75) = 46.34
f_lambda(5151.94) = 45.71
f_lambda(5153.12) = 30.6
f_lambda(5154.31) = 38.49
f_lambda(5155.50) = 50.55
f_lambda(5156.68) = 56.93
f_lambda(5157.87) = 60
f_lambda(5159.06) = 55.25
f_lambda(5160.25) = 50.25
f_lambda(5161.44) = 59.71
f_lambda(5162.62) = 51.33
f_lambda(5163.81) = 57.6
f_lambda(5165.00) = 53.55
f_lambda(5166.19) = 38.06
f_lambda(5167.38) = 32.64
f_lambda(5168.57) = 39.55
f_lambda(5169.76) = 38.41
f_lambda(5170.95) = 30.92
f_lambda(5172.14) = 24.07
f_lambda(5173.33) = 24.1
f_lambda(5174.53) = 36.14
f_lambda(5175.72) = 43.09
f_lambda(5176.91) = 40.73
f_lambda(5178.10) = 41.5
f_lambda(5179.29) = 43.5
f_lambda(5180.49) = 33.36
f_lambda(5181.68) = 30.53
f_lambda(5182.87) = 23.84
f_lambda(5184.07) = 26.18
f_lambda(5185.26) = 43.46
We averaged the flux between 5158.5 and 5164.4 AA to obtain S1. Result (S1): 54.9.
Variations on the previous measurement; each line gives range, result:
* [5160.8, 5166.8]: 52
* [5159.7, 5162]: 55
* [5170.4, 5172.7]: 27.5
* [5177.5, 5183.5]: 34.5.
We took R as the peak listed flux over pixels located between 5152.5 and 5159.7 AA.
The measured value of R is 60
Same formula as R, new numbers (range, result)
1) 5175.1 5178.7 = 43.09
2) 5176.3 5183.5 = 43.5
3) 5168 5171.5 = 39.55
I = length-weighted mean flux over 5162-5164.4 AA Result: 54.7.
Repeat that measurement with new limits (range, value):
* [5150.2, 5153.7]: 40.9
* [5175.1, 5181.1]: 40.4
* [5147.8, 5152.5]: 48.4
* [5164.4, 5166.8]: 45.7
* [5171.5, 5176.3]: 31.8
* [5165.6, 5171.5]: 36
